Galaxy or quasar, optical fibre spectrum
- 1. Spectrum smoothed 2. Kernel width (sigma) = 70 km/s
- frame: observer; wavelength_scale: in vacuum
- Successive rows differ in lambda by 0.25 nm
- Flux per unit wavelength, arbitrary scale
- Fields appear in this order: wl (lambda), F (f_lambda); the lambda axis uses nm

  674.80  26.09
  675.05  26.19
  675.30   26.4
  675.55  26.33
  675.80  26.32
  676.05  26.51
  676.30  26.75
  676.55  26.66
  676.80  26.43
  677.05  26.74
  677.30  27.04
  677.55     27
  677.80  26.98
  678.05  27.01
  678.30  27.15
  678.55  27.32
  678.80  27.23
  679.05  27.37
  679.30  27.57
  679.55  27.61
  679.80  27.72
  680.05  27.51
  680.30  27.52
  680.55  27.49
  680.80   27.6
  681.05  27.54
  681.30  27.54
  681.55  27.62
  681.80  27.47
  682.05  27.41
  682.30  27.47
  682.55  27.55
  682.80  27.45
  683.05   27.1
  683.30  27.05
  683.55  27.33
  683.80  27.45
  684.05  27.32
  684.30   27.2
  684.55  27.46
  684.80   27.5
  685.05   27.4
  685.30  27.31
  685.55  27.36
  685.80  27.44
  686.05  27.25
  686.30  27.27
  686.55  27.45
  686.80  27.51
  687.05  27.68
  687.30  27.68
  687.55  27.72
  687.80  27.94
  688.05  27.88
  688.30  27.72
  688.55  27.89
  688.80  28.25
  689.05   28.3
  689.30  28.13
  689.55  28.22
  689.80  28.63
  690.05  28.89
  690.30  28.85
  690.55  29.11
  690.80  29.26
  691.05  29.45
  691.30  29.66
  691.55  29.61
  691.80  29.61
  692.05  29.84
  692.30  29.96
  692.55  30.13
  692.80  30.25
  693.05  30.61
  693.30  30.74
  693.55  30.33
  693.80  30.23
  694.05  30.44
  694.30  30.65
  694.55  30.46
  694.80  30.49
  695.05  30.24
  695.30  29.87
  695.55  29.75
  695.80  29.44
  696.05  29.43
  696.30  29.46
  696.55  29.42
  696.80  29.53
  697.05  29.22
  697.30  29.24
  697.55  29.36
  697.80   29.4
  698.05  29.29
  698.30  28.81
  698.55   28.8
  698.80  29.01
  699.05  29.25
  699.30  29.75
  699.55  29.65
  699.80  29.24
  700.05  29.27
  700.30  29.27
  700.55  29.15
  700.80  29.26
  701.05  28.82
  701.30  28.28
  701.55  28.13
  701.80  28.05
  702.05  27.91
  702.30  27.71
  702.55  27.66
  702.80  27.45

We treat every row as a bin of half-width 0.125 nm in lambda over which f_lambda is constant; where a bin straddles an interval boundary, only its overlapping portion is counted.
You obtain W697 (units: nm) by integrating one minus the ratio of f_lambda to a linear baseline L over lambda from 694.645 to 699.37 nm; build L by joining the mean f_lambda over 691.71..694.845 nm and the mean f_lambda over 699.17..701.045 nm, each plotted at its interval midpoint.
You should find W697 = 0.048 nm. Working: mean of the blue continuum 30.3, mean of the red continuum 29.3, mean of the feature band 29.5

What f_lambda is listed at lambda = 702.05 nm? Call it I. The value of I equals 27.91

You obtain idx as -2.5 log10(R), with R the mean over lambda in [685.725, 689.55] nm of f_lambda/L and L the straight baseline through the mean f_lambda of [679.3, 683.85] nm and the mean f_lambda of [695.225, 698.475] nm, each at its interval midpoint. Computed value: 0.018 mag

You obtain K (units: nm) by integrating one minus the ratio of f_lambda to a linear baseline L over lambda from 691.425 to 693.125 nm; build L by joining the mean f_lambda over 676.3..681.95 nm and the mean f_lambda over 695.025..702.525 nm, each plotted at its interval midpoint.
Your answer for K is -0.09 nm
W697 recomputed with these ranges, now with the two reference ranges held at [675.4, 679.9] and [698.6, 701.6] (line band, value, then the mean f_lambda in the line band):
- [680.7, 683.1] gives -0.01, 27.5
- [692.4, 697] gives -0.24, 30.1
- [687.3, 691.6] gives -0.06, 28.5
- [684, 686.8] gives 0.03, 27.4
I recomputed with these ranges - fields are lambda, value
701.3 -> 28.28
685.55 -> 27.36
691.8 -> 29.61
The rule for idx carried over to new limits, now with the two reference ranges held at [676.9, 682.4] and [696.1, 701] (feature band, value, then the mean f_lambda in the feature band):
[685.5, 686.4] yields 0.03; 27.3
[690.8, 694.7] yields -0.05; 30.1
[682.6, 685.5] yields 0.02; 27.3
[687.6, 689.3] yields 0.01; 28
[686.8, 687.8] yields 0.02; 27.7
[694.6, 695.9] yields -0.04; 30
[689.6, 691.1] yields -0.02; 29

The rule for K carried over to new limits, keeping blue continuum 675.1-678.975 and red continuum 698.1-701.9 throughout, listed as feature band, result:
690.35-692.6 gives -0.11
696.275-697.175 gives -0.02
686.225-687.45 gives 0.01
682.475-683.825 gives 0.00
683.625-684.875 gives 0.00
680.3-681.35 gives -0.02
